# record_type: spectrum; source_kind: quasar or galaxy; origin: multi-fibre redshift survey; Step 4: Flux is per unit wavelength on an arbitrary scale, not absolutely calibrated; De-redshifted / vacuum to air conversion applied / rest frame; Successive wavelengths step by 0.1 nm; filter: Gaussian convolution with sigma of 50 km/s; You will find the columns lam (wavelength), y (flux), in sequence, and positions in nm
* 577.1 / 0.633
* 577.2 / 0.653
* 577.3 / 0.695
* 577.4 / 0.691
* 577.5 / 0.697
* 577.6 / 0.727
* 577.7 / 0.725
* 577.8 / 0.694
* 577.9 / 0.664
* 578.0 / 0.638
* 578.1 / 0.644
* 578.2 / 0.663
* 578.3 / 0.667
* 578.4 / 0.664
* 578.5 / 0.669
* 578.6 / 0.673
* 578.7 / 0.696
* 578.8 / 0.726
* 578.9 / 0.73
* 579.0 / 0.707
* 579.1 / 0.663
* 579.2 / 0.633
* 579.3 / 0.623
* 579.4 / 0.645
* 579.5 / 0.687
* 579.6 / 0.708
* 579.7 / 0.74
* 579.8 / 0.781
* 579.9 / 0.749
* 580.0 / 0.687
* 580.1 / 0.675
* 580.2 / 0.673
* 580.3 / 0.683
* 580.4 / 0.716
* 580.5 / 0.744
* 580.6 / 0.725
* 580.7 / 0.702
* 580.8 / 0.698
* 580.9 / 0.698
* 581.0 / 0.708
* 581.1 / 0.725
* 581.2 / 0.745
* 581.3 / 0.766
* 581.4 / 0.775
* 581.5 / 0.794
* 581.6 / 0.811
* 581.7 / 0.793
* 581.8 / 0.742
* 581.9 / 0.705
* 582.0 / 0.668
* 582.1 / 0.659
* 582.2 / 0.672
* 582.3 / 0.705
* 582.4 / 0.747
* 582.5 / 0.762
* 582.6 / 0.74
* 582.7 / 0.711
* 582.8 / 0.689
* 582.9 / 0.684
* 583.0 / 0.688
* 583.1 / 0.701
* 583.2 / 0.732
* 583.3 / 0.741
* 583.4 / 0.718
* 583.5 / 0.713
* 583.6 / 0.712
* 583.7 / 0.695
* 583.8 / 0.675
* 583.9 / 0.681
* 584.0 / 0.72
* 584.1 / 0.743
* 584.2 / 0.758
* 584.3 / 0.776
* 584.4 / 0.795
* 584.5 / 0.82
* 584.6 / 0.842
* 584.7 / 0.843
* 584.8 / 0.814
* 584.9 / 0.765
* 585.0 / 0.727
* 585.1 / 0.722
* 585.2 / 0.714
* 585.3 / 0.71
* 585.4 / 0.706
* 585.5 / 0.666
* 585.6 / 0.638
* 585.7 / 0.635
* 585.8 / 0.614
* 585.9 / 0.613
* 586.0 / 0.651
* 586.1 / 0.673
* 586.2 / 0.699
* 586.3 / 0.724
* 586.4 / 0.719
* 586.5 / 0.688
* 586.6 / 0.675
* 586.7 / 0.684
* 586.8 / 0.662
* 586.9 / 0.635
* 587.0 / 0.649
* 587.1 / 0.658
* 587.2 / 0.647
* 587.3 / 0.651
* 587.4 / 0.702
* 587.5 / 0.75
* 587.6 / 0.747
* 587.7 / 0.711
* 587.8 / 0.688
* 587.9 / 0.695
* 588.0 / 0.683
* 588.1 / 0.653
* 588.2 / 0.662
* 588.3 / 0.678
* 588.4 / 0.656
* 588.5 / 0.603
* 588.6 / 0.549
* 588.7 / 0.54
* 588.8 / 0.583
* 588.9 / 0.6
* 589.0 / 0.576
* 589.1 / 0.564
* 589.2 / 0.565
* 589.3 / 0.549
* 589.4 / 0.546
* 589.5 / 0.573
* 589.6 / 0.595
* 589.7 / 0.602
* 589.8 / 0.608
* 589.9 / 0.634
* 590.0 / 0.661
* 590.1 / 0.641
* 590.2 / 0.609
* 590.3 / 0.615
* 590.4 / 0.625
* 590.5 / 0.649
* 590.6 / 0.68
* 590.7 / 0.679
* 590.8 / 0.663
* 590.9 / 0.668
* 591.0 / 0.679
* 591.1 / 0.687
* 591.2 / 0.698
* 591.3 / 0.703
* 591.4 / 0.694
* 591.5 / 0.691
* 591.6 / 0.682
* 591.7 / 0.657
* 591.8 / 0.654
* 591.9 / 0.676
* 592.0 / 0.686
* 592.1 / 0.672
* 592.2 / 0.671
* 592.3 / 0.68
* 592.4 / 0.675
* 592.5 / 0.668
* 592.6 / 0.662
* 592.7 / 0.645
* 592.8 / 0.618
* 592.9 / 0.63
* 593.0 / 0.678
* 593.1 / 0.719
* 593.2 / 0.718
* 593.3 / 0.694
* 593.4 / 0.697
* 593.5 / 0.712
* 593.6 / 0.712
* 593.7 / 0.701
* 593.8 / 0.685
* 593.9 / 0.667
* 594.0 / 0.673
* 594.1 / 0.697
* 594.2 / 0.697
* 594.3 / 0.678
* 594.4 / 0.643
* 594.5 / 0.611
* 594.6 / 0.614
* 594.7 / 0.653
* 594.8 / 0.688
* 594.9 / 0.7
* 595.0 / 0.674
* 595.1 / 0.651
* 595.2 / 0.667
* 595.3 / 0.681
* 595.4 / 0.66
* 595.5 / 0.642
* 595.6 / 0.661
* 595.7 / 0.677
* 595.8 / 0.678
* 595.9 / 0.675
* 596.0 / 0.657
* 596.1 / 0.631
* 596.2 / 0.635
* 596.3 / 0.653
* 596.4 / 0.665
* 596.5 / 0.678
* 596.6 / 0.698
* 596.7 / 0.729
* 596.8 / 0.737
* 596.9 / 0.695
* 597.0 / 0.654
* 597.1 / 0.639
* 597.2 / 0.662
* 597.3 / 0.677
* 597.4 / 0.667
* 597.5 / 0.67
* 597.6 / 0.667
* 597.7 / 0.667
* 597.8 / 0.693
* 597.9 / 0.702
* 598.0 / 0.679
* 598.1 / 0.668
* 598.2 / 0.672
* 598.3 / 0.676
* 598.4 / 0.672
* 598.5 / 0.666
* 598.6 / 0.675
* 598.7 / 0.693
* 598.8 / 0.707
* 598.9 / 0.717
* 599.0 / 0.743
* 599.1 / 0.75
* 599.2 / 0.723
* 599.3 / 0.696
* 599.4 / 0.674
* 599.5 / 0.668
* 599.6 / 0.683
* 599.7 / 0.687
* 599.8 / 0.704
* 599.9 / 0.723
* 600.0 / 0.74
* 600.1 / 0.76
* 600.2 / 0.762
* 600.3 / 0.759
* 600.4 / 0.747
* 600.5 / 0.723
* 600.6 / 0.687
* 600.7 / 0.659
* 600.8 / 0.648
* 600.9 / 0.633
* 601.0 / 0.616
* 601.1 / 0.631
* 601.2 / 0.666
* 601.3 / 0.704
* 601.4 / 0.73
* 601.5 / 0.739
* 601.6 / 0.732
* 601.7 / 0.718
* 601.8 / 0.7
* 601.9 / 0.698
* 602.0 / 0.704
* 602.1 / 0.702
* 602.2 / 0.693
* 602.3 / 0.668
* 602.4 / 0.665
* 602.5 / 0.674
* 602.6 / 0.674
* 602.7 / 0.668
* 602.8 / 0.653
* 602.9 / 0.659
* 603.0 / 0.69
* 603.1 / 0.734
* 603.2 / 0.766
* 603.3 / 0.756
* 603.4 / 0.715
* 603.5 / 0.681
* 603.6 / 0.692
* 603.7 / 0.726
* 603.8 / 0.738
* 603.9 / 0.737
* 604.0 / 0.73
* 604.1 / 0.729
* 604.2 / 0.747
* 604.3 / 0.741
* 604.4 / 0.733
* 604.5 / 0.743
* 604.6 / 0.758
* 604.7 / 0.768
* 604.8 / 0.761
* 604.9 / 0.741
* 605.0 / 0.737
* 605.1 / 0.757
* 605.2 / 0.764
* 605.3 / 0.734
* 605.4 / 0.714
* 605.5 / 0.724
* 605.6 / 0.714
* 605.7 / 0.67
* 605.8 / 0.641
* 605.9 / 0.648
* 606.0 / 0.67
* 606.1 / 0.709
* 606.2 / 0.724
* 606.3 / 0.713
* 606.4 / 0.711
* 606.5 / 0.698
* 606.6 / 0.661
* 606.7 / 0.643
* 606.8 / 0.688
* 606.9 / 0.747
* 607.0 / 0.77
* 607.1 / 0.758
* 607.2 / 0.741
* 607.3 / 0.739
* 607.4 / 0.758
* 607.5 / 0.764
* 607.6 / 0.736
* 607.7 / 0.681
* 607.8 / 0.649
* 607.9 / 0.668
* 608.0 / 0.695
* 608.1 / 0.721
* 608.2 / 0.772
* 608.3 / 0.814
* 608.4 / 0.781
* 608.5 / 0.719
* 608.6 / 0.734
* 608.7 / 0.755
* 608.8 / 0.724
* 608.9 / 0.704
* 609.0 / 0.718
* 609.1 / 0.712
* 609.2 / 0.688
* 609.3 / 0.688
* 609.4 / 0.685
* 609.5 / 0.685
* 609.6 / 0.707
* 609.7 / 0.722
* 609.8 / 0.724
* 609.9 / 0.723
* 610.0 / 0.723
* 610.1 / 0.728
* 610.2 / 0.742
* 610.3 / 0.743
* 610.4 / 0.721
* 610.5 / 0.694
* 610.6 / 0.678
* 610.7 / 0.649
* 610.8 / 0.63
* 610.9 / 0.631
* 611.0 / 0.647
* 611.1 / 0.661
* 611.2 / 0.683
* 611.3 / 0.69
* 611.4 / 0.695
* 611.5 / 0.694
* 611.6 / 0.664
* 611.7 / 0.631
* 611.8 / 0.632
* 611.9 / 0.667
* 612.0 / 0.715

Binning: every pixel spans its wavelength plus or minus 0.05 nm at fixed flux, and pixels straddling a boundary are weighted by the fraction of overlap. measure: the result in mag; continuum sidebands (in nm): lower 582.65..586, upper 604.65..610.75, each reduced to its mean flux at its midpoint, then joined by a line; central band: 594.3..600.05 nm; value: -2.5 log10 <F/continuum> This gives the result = 0.06 mag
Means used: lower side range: 0.719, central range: 0.678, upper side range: 0.717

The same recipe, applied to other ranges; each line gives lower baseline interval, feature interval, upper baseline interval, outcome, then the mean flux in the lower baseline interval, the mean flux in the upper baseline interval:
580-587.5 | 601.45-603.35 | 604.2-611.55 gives 0.021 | 0.712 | 0.713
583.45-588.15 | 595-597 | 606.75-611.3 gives 0.058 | 0.705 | 0.713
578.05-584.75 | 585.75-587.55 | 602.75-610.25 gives 0.071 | 0.717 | 0.72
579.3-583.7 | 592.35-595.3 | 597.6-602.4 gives 0.047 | 0.718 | 0.696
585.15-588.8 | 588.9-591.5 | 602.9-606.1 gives 0.076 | 0.666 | 0.723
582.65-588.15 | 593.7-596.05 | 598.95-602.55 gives 0.056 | 0.706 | 0.7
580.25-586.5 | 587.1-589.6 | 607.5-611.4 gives 0.139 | 0.721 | 0.707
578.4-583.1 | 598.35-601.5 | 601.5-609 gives 0.026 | 0.711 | 0.717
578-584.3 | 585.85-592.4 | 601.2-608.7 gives 0.095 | 0.709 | 0.717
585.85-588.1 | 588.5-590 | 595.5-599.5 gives 0.173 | 0.681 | 0.681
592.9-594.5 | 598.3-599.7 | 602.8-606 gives 0.013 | 0.687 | 0.722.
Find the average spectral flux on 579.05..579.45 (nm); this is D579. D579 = 0.641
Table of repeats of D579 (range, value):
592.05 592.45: 0.674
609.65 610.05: 0.723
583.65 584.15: 0.703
